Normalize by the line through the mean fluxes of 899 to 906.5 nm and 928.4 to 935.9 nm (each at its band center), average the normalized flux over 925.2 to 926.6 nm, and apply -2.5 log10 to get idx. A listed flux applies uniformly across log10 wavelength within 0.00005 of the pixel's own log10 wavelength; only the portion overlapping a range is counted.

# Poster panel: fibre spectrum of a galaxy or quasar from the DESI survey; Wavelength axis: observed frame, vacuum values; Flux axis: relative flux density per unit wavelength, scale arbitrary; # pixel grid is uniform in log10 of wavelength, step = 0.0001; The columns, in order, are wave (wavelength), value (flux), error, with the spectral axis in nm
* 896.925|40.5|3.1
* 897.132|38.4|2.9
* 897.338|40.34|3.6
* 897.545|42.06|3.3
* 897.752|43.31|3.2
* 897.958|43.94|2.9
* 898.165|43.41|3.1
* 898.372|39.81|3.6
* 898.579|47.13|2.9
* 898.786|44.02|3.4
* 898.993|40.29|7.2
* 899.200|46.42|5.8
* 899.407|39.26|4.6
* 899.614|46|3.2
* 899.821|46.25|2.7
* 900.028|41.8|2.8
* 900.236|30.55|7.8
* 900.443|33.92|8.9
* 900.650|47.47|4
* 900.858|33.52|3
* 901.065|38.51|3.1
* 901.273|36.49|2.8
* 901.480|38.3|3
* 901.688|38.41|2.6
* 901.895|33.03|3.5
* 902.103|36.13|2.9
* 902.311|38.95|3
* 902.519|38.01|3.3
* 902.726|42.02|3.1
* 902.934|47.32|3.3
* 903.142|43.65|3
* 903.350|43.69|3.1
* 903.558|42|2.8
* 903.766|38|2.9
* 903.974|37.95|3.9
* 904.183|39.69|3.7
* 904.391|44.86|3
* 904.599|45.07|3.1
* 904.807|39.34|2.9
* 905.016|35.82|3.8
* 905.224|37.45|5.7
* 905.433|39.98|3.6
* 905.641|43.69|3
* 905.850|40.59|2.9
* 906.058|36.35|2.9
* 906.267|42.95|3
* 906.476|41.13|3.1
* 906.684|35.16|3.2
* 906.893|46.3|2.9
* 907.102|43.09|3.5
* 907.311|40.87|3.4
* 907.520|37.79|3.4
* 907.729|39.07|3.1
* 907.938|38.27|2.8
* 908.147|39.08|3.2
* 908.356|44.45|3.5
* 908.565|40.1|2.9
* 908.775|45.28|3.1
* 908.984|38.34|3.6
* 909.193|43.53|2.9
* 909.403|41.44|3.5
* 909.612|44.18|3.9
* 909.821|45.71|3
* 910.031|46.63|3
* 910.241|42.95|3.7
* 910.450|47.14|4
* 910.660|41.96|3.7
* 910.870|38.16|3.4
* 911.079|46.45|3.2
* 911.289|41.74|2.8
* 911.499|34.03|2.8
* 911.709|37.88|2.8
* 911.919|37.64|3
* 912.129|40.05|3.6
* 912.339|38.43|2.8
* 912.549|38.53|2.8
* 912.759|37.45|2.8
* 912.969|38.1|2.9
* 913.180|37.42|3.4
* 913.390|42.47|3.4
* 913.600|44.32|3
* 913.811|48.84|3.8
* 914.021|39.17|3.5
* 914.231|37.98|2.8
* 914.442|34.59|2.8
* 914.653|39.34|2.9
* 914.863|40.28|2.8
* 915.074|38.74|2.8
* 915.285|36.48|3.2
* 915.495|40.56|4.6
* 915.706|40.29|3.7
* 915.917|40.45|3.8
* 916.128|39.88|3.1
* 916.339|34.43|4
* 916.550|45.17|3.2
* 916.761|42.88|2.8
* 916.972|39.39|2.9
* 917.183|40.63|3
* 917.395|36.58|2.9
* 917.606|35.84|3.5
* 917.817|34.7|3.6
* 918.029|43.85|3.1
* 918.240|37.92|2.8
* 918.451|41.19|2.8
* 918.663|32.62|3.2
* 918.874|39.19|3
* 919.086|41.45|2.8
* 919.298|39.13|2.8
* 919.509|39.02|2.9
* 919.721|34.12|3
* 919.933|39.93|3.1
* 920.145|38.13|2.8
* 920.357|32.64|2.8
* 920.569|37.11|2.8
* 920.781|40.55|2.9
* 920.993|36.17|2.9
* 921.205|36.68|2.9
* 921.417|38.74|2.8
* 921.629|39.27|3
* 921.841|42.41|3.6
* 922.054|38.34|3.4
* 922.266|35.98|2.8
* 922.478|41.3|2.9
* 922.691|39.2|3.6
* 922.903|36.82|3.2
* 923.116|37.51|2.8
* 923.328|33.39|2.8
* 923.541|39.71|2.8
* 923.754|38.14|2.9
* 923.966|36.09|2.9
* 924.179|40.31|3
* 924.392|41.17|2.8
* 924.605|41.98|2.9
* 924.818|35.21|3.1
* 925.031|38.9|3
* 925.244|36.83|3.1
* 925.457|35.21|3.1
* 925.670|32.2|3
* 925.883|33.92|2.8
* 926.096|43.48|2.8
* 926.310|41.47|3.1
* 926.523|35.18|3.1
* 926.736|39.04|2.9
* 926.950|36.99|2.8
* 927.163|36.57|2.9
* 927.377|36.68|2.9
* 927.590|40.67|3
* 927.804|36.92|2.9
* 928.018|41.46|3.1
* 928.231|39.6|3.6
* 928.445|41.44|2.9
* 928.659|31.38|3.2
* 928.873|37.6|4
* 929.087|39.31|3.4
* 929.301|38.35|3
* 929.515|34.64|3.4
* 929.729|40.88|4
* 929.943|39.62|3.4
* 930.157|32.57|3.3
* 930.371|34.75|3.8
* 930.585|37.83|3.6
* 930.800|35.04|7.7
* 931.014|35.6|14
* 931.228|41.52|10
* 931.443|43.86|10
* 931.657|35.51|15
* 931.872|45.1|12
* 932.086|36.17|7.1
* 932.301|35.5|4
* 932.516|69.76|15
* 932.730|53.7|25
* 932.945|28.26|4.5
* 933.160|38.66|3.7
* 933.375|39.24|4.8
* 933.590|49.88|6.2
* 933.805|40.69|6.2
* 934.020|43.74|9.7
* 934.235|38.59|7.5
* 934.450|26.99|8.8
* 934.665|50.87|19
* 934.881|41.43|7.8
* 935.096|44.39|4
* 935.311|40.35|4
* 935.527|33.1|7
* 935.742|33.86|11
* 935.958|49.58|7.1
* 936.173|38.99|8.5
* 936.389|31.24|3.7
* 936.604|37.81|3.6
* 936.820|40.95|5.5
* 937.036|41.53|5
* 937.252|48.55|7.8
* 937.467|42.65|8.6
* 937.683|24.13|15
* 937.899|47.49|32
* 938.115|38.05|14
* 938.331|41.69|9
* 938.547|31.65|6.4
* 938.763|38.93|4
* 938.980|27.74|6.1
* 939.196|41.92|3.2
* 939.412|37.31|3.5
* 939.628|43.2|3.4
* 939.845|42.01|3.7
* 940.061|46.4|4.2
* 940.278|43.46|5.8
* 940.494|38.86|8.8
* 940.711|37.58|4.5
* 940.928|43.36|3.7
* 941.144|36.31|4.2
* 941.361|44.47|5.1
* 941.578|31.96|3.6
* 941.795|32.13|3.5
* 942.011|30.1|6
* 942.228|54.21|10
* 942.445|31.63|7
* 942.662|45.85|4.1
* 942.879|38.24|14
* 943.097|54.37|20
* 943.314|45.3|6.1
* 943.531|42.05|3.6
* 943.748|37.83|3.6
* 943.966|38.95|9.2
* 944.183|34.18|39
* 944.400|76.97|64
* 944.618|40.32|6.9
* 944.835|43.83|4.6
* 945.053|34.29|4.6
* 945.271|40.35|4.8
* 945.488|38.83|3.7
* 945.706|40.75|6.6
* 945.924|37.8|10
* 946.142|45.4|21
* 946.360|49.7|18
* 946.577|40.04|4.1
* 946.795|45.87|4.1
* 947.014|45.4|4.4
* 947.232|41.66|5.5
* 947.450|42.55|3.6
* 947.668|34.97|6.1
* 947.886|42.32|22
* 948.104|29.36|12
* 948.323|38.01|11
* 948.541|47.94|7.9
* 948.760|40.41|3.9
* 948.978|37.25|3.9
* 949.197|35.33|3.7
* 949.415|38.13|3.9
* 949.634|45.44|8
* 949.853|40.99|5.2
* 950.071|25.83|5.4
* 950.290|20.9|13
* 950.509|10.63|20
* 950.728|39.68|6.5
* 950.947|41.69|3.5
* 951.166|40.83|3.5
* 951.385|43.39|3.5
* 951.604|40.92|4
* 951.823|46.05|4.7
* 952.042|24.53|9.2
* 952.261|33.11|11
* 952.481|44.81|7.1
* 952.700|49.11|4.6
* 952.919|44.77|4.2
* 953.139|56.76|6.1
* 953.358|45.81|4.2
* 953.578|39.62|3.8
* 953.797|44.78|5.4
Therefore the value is 0.08 mag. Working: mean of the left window 40.1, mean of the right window 39.8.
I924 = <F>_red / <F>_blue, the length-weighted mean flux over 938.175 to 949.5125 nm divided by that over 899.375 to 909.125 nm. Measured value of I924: 1.0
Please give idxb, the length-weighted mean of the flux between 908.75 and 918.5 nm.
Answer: 40.4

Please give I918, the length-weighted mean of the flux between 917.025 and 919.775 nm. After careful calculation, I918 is 38.3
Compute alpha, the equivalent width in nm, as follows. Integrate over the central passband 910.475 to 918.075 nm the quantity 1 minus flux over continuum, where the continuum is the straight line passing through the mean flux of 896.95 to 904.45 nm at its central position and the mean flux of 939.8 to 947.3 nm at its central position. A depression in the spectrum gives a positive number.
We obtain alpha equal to 0.27 nm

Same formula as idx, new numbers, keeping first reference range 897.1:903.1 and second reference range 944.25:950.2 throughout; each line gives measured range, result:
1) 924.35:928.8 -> 0.09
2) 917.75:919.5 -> 0.05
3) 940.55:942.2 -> 0.10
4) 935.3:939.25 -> 0.08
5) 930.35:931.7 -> 0.08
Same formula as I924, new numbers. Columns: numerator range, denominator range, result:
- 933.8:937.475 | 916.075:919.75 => 1.04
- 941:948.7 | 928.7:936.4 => 1.04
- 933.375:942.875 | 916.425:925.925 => 1.04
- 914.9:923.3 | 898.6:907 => 0.96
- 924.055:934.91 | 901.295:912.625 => 0.96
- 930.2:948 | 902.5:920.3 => 1.01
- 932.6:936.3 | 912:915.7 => 1.03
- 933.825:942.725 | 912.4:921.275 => 1.01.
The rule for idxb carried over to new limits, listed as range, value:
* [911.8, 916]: 39.5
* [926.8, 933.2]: 39.2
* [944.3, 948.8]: 42.7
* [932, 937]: 41.1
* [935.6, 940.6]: 39.4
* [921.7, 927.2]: 38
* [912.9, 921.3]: 39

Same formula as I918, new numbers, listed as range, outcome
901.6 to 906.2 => 40.1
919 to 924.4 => 38.1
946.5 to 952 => 38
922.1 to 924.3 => 37.9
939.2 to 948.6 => 41.5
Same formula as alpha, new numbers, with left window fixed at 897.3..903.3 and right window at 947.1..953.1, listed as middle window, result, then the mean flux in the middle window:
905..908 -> 0.03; 40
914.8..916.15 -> 0.01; 39.5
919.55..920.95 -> 0.09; 37.1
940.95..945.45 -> -0.38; 41.7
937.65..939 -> 0.06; 36.8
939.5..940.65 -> -0.12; 42.5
